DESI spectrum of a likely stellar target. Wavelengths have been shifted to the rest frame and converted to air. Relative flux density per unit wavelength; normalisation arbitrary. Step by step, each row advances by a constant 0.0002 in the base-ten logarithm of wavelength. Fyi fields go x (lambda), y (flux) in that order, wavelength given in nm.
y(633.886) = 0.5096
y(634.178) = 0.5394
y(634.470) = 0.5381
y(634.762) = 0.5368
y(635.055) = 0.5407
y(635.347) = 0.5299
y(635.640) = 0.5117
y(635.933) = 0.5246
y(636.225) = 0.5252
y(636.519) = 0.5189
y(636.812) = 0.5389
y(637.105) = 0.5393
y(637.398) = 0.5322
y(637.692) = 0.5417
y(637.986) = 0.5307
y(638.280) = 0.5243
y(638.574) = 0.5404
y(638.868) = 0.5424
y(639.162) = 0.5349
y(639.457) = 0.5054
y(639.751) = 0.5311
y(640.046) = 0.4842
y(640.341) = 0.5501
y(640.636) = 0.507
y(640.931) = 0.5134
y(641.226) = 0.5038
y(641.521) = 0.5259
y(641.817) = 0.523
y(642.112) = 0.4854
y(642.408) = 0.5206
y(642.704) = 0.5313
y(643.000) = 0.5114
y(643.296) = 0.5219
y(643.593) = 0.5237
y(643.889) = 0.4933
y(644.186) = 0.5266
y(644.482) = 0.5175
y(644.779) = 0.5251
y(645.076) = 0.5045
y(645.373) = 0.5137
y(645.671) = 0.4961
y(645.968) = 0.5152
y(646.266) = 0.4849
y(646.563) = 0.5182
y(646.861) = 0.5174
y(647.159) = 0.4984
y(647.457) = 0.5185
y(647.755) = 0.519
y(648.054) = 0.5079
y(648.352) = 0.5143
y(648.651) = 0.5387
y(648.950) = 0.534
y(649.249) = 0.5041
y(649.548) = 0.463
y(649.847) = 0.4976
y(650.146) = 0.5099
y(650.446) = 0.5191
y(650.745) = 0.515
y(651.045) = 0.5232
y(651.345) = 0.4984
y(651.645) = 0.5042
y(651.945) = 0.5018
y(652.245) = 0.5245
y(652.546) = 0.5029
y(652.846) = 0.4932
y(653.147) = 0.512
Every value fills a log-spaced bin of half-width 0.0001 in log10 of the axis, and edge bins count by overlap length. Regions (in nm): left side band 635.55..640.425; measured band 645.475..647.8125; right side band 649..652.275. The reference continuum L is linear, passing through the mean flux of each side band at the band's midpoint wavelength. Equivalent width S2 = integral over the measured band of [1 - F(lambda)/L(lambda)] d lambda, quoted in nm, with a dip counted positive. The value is 0.02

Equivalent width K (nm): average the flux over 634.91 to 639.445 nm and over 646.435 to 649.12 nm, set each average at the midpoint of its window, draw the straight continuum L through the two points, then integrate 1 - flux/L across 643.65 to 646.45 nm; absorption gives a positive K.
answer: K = 0.07 nm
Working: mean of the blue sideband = 0.531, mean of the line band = 0.509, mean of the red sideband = 0.518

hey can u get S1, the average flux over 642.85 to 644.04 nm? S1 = 0.512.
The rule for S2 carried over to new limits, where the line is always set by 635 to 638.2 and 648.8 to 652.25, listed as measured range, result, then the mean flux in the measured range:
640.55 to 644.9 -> 0.04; 0.515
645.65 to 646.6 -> 0.02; 0.503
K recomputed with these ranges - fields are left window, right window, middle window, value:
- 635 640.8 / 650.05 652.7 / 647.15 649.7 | 0.02 nm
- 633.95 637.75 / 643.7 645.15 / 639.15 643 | 0.04 nm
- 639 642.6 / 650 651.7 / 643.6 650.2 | 0.04 nm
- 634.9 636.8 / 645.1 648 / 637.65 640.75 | -0.03 nm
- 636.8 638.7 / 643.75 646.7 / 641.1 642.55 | 0.03 nm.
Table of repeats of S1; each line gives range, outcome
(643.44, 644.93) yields 0.517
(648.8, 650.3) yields 0.502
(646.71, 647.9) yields 0.513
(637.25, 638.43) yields 0.532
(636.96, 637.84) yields 0.538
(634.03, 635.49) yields 0.537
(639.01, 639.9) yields 0.524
